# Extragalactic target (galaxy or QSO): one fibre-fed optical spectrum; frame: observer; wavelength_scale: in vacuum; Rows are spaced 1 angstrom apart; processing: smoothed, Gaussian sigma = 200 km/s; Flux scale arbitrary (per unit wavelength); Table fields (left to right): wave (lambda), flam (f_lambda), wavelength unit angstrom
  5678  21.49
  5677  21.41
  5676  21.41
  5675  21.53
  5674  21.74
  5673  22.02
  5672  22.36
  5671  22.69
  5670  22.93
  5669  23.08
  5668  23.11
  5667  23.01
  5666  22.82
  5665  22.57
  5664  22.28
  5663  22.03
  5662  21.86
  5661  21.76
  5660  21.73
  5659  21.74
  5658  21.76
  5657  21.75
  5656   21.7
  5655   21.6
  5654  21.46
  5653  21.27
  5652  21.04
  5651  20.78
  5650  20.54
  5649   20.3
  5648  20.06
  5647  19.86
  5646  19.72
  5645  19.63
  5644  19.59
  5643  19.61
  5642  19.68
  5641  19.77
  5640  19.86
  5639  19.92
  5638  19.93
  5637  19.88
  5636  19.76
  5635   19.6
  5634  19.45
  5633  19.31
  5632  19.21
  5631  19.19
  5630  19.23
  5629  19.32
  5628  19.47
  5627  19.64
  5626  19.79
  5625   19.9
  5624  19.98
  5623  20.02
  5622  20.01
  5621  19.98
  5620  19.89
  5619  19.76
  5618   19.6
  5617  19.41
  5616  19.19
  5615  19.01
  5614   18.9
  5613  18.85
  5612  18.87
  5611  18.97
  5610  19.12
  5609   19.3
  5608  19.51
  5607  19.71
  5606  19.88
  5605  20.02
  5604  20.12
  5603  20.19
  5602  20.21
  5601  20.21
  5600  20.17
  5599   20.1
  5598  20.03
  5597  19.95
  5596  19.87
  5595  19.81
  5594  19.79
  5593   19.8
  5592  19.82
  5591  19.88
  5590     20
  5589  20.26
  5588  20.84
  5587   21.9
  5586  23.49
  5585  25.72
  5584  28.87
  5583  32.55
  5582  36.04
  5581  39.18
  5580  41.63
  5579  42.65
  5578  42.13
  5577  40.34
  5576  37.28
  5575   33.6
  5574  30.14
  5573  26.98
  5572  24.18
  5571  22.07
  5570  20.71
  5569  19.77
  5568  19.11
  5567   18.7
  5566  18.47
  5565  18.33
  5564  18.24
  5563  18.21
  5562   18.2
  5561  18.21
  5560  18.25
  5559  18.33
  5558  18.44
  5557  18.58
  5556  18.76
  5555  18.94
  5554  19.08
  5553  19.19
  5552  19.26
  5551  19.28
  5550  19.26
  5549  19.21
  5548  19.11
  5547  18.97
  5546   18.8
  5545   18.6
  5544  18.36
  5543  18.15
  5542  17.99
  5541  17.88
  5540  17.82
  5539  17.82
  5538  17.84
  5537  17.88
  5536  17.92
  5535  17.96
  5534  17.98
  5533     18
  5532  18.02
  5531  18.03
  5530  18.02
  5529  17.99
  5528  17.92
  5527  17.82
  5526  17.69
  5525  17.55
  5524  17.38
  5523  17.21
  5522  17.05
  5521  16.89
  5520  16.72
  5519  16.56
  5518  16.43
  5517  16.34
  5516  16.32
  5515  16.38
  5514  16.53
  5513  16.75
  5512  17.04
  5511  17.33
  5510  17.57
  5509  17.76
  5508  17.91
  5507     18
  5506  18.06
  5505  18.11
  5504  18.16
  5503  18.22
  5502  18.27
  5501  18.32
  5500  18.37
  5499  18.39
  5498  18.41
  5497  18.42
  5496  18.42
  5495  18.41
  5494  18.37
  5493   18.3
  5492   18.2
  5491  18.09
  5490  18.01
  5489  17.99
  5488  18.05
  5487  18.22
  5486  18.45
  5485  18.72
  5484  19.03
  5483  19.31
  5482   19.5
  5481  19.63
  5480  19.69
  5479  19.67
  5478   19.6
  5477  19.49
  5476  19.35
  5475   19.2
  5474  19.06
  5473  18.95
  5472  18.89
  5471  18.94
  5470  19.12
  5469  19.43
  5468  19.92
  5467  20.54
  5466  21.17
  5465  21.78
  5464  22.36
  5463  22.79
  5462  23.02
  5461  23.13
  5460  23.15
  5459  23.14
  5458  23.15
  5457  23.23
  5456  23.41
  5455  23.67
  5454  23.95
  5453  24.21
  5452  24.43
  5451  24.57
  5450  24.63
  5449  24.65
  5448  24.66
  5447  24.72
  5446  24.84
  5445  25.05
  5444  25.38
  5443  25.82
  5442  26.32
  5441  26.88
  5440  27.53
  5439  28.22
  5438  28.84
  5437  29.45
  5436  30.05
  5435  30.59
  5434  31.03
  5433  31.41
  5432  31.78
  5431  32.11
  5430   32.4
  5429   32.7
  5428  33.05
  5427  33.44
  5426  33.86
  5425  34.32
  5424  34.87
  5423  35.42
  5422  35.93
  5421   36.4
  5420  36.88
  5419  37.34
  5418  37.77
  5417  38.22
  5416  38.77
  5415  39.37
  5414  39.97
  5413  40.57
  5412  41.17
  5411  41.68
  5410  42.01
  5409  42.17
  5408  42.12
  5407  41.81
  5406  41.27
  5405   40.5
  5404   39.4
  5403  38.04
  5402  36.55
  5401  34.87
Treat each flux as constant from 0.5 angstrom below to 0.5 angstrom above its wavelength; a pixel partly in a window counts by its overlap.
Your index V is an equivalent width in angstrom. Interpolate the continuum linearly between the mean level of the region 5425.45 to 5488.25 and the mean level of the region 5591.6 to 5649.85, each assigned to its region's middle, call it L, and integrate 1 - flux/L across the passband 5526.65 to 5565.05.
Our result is 5.8 angstrom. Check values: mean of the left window 24.1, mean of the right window 19.7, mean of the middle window 18.4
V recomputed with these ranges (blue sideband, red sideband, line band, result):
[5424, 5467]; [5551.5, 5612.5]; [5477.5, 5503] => 6.9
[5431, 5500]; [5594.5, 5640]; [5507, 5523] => 3.4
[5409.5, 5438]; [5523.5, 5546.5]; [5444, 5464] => 4.4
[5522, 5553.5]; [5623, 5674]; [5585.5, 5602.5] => -0.7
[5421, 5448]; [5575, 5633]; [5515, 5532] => 5.9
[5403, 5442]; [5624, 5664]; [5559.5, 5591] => -1.6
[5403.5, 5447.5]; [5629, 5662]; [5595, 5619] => 3.3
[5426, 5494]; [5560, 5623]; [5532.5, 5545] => 2.8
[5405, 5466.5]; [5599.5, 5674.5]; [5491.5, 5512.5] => 7.1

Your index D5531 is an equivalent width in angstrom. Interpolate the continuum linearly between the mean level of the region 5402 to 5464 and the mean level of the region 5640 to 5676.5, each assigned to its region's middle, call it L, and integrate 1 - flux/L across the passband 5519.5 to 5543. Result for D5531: 8.1 angstrom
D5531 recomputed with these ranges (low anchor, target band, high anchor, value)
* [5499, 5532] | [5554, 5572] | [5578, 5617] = 1.4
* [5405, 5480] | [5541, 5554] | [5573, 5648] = 3.1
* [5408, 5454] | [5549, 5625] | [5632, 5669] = 5.7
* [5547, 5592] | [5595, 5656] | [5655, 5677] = 8.3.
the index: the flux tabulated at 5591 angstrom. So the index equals 19.88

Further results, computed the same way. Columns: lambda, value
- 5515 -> 16.38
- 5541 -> 17.88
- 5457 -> 23.23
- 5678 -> 21.49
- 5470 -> 19.12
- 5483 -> 19.31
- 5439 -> 28.22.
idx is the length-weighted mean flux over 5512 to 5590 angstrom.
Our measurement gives 21.3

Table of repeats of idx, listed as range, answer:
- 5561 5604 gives 24.6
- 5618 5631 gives 19.7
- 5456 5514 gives 19.3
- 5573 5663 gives 22.2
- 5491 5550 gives 17.8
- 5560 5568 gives 18.4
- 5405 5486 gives 28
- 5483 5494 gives 18.4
